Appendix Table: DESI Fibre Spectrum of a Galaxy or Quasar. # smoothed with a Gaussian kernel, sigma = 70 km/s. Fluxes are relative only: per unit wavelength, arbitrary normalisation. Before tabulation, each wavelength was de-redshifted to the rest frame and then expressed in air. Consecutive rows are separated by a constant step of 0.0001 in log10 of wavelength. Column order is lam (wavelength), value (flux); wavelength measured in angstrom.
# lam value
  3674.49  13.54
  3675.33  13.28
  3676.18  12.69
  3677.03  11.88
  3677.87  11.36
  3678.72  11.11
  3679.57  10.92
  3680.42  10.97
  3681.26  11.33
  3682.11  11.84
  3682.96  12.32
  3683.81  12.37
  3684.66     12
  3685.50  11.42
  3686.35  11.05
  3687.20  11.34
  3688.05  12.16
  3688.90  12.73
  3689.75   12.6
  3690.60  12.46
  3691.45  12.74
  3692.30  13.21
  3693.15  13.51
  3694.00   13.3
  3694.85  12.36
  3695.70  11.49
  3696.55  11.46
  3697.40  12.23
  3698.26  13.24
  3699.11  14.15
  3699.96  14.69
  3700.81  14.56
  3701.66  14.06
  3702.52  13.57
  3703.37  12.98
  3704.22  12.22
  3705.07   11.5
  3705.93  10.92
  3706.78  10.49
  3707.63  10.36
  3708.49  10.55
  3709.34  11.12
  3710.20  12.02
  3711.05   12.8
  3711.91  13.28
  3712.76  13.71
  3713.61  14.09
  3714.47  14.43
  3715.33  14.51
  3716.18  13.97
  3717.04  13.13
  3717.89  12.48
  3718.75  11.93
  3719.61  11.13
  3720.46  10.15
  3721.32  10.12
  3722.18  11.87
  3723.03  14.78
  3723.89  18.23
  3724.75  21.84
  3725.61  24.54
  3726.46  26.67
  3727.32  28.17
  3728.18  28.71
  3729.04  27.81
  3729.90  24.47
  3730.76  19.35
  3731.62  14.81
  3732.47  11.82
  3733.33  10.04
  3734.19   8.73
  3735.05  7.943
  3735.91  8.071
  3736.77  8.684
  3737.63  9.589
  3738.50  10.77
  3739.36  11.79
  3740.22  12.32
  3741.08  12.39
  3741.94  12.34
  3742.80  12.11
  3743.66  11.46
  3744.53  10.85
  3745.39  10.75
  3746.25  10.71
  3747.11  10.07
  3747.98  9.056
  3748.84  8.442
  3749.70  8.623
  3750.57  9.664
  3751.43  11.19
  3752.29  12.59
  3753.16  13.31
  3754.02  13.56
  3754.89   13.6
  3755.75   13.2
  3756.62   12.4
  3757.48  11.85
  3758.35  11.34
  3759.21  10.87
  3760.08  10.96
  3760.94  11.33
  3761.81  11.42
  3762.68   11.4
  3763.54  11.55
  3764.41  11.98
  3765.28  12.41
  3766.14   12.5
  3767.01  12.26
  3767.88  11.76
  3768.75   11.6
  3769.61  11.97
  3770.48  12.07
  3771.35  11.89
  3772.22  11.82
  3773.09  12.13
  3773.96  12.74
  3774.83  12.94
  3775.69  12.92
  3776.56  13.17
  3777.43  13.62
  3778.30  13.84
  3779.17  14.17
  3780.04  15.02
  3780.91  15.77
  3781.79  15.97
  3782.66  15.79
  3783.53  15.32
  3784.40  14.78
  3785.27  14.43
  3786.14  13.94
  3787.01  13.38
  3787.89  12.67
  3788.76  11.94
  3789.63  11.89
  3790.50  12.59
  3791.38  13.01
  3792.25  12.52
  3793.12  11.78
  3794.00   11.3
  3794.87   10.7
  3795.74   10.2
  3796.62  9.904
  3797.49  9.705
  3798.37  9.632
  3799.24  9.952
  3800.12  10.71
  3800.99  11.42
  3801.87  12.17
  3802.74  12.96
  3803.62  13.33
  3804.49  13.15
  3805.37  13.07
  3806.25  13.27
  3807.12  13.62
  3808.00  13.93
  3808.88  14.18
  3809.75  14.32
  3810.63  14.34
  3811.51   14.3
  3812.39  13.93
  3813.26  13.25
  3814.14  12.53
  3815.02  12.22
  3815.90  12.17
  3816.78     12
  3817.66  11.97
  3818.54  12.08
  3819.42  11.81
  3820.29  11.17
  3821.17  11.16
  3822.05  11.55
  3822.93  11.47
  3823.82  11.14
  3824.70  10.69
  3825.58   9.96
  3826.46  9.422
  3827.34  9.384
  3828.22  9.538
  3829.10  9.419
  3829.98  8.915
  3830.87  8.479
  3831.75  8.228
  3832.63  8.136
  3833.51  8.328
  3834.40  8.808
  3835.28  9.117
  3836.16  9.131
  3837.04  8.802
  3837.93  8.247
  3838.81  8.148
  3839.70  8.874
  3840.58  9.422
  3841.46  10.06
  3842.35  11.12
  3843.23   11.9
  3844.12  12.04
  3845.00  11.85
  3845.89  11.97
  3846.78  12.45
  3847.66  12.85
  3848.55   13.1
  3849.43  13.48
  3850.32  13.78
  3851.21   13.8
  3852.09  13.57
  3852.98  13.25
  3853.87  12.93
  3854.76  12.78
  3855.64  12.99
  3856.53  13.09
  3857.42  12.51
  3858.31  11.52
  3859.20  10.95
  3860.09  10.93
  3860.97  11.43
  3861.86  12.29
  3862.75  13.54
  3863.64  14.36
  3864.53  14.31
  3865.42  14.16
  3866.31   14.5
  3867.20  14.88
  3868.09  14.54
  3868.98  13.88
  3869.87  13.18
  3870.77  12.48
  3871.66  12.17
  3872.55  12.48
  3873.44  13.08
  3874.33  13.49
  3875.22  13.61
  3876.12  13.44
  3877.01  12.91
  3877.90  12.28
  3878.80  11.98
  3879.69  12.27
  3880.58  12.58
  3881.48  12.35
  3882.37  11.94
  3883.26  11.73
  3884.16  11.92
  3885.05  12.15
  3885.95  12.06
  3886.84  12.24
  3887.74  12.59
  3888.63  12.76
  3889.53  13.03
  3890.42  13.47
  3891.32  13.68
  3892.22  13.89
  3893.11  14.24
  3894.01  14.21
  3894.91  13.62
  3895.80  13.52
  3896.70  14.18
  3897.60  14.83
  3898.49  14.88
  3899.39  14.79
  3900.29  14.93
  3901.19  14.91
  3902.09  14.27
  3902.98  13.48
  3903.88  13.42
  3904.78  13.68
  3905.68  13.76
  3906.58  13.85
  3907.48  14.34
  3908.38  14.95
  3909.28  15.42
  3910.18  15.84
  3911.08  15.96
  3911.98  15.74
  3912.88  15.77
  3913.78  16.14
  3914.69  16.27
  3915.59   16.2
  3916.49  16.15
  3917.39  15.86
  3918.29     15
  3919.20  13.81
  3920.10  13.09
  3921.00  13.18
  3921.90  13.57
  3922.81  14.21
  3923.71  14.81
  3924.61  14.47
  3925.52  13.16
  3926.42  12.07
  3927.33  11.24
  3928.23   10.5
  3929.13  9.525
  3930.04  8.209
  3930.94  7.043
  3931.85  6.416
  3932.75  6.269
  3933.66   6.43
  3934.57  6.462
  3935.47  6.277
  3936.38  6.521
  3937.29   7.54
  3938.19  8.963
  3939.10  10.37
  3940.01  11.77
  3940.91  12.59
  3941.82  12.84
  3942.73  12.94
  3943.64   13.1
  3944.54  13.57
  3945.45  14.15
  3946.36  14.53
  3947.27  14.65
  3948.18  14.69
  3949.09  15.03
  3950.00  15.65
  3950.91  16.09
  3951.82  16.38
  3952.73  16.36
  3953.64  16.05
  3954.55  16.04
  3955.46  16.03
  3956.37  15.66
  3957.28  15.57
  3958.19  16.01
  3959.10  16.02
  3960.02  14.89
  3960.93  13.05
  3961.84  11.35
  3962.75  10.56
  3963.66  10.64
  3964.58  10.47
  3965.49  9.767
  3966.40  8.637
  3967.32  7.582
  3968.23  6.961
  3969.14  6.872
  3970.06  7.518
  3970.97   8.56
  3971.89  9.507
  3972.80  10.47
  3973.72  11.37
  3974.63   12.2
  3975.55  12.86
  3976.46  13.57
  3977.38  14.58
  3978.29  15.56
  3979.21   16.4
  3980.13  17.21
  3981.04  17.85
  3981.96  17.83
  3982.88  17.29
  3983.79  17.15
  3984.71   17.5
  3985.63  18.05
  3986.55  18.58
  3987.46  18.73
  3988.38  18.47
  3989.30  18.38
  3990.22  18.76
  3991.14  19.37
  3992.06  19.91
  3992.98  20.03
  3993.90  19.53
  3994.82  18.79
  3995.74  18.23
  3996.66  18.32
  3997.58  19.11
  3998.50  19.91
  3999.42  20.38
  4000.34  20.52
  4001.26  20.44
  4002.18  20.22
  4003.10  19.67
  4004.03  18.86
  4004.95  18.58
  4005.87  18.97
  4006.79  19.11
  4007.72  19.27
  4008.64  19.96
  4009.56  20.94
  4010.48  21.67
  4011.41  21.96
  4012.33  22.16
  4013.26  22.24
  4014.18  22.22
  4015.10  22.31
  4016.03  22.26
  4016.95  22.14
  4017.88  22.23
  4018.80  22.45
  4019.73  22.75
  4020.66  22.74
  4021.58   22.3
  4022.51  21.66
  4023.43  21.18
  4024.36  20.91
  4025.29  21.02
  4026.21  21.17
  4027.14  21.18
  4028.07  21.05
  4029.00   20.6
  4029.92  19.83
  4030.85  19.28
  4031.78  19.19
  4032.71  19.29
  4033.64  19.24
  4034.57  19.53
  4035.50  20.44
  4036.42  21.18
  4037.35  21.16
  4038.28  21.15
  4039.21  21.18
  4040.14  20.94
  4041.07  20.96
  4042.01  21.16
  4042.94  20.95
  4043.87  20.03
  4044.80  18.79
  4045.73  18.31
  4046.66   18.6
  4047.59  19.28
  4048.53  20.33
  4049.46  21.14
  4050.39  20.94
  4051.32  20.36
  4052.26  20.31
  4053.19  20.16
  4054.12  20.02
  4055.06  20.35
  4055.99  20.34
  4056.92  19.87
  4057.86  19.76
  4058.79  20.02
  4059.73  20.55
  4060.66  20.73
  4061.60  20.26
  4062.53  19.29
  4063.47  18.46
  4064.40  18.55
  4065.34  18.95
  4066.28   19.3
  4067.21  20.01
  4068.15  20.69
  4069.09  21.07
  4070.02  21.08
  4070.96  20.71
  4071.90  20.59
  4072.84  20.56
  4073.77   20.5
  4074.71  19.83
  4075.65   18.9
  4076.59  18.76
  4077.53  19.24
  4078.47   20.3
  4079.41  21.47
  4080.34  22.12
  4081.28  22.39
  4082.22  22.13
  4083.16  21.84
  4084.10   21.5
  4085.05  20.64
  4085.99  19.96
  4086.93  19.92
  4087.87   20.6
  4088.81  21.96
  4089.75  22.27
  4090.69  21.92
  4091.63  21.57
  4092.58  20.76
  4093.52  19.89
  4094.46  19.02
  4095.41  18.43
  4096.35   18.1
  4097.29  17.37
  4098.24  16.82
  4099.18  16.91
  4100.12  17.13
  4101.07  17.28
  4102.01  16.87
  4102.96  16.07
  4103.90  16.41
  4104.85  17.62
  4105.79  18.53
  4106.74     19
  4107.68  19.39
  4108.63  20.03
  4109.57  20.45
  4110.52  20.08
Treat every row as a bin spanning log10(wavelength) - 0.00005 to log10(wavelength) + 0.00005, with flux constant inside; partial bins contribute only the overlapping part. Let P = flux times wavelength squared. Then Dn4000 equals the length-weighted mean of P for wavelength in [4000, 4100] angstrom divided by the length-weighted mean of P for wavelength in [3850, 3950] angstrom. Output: 1.70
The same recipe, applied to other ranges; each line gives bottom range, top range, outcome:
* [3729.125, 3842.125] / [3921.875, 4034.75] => 1.49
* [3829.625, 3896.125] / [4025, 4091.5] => 1.85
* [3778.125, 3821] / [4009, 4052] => 1.84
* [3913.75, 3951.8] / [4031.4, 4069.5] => 1.75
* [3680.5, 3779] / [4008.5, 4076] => 1.87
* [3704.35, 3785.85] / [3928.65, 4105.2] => 1.54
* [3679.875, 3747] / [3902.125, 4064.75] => 1.42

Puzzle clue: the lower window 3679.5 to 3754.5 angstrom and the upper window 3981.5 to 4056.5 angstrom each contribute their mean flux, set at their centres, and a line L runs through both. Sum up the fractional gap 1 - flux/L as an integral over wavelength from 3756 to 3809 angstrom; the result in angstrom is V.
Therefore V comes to 7.8 angstrom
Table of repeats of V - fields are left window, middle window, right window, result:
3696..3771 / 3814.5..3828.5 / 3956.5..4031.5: 3.3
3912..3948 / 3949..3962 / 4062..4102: -2.1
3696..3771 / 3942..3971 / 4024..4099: 7.9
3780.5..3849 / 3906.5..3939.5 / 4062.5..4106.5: 5.8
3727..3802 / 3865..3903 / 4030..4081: 5.8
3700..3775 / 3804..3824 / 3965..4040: 2.5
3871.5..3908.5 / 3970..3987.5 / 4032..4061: 2.6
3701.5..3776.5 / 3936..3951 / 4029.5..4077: 4.3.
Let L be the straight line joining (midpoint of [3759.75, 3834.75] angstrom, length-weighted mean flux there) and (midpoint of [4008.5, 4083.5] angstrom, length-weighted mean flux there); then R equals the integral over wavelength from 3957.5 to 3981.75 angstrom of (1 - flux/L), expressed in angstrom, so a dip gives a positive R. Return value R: 8.0 angstrom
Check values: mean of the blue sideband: 12.1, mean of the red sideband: 20.6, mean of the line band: 12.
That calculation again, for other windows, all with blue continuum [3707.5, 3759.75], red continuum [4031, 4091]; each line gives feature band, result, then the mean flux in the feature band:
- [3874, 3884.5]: 2.53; 12.5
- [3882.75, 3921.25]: 6.40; 14.2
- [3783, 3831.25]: 9.66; 12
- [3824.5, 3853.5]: 9.61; 10.5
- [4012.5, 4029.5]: -2.01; 21.8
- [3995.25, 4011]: -0.44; 19.7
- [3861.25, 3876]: 2.50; 13.5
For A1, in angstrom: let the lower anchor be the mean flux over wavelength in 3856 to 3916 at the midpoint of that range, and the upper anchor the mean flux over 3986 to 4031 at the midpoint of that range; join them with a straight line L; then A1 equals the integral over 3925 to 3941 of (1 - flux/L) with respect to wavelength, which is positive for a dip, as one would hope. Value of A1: 7.2 angstrom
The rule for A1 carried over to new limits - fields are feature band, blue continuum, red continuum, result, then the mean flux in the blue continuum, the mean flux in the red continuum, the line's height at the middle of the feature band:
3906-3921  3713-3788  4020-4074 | 1.8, 13.4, 20.3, 17.2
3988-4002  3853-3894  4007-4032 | 0.4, 12.9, 21.4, 19.9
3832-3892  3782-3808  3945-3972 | 2.3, 12.4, 12.9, 12.6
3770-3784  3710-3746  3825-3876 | -0.4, 14.5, 11.6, 13.3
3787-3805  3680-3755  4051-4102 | 3.7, 13.2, 20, 14.7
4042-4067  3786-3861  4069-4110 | -1.6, 11.5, 19.7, 18.6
